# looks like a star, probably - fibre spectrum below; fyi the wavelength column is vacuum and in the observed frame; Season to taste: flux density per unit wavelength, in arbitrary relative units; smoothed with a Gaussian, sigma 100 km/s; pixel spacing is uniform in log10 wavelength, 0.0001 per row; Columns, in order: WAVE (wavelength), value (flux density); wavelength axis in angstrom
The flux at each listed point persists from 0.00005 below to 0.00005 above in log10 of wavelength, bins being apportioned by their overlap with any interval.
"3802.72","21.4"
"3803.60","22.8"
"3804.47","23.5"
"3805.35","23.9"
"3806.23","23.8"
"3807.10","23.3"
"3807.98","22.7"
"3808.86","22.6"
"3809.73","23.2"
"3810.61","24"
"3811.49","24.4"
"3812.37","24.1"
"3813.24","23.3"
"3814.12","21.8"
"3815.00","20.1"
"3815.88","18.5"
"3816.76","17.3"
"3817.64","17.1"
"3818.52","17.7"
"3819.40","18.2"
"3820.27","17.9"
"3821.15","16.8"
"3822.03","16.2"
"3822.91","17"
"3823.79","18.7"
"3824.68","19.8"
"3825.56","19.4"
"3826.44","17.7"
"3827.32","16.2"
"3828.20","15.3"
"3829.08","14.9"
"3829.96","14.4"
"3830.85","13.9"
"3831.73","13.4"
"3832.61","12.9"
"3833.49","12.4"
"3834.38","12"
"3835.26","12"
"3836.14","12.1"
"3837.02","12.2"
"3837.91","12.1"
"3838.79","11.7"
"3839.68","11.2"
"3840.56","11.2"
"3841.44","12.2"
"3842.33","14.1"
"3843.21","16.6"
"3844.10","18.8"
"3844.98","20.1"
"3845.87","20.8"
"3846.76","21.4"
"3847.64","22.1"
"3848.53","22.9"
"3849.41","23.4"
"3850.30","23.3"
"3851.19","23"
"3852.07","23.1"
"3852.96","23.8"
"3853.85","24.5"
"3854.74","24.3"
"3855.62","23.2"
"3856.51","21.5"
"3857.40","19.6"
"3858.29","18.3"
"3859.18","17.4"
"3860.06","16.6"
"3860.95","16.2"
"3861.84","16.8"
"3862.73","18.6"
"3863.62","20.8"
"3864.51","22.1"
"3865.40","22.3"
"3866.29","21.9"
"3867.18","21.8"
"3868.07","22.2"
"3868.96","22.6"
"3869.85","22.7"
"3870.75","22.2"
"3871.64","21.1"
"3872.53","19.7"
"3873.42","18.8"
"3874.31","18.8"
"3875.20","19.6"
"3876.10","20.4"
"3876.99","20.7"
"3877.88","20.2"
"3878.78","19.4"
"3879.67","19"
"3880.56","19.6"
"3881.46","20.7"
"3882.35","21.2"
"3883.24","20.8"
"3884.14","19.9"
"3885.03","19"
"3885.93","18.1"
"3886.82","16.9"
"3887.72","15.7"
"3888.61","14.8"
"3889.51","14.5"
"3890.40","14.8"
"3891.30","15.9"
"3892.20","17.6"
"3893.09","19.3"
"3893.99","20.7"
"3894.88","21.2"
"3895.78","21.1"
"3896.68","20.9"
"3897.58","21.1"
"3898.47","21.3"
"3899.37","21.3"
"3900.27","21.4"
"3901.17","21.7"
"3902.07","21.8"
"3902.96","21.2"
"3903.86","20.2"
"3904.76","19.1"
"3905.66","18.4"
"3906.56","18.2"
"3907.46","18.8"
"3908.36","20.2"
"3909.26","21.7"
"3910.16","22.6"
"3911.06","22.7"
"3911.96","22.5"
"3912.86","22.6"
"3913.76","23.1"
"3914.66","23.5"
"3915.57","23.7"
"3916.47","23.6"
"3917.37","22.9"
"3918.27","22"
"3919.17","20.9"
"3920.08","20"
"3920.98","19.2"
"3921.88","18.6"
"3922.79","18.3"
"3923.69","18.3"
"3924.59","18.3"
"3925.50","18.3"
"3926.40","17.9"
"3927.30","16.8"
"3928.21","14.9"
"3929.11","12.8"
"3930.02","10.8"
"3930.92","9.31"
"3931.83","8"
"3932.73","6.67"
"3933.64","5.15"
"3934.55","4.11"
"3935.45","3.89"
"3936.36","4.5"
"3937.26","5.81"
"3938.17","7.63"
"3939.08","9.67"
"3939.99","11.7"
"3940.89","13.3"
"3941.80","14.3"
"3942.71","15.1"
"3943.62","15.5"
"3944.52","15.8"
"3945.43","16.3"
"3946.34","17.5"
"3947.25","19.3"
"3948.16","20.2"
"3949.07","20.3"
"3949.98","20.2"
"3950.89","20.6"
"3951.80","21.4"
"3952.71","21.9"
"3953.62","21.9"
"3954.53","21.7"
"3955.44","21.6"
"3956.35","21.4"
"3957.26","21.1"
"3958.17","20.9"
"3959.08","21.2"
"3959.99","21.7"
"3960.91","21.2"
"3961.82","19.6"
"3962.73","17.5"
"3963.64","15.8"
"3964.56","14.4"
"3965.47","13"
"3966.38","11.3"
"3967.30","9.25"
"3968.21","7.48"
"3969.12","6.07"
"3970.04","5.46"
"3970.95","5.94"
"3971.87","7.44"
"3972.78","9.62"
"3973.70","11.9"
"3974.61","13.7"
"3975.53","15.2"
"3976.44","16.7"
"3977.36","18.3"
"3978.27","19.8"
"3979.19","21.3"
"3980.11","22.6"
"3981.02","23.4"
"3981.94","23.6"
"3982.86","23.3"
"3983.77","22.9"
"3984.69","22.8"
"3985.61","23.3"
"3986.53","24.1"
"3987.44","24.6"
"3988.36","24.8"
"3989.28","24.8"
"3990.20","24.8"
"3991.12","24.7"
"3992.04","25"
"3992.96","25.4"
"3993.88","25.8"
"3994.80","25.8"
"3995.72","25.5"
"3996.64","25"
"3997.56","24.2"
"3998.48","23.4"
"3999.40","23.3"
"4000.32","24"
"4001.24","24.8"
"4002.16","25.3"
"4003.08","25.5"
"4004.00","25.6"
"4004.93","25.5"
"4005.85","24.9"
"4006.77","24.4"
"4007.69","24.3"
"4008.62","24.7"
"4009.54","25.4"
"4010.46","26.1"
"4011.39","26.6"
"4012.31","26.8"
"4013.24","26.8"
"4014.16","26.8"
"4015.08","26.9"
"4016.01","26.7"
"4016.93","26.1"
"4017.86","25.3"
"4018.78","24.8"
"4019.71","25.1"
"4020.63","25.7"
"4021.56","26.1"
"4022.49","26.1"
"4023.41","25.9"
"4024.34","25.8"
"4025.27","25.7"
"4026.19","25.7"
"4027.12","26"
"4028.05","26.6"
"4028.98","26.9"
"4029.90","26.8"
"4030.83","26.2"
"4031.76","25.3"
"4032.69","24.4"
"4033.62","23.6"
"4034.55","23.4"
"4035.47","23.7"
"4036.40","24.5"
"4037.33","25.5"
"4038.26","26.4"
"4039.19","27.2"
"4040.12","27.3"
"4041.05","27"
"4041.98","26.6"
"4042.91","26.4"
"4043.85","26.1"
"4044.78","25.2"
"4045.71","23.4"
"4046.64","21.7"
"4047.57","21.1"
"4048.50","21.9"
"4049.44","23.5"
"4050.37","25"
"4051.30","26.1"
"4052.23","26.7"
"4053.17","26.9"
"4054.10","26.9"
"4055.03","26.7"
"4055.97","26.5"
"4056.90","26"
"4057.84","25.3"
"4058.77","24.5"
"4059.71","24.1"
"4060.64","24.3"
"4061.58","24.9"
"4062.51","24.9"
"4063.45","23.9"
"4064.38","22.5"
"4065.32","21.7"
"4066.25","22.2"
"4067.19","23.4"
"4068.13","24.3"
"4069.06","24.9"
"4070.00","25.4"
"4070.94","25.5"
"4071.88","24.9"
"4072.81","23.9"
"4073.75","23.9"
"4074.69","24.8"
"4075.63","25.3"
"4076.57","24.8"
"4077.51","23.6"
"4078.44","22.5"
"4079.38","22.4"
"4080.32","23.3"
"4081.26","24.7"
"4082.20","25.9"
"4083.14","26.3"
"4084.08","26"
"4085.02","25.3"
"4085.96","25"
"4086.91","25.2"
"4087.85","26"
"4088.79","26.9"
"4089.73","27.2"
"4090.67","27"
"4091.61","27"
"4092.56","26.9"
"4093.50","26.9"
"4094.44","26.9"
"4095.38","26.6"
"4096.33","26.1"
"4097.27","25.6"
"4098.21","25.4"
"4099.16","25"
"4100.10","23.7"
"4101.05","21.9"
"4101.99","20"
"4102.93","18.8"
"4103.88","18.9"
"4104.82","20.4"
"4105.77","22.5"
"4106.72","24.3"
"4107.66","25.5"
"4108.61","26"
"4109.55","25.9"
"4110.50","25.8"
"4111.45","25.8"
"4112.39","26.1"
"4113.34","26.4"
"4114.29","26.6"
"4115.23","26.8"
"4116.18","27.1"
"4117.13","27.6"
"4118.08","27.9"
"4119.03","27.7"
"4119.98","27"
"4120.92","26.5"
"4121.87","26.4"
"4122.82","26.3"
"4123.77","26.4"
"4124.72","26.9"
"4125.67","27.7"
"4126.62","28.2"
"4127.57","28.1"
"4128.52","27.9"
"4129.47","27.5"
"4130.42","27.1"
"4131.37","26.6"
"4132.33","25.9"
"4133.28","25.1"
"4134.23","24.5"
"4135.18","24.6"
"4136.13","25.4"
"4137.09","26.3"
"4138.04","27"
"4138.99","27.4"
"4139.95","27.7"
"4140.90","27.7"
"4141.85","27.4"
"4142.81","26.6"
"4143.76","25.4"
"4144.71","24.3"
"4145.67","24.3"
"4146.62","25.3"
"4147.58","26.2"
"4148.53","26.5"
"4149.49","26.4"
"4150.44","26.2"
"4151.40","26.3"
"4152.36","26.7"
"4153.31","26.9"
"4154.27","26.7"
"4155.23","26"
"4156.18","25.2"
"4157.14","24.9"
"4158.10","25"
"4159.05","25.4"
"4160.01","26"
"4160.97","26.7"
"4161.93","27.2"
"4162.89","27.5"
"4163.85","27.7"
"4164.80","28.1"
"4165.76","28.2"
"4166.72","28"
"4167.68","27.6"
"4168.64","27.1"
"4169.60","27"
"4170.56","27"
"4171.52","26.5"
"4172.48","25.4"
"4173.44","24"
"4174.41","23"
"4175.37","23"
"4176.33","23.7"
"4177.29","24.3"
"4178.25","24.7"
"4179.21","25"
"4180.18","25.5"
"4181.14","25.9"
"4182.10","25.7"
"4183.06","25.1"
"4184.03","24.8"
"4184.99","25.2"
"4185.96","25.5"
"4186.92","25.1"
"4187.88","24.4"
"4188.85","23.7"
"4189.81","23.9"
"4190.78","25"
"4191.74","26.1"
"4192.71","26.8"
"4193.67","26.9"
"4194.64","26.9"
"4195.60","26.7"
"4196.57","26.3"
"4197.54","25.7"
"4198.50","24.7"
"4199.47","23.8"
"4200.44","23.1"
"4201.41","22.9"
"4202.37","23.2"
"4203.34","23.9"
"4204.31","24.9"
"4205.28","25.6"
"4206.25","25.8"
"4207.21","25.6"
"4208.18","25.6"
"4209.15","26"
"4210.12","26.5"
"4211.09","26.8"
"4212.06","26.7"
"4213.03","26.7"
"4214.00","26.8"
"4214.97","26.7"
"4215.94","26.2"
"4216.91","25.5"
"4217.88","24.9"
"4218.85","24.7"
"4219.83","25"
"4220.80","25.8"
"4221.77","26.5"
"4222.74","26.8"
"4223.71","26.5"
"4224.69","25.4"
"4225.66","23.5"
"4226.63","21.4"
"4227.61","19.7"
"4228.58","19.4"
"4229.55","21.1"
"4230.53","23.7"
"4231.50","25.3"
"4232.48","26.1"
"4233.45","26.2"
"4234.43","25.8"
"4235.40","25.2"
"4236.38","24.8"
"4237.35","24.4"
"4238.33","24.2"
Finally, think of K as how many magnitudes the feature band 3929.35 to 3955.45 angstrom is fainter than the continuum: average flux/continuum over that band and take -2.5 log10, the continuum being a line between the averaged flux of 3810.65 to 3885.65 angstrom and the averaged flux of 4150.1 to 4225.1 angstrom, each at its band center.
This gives 0.443 mag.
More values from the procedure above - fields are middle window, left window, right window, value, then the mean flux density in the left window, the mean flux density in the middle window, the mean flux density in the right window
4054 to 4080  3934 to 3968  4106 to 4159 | -0.08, 15.9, 24.4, 26.3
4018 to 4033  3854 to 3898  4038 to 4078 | -0.08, 19.7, 25.8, 24.8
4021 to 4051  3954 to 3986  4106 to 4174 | -0.22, 16.9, 25.2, 26.5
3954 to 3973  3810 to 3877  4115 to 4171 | 0.40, 18.7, 15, 26.6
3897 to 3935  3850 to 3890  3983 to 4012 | 0.18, 20.2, 18.4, 24.8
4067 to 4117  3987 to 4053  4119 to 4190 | 0.04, 25.3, 24.9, 26.1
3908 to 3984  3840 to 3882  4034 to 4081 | 0.31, 20.2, 16.6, 24.7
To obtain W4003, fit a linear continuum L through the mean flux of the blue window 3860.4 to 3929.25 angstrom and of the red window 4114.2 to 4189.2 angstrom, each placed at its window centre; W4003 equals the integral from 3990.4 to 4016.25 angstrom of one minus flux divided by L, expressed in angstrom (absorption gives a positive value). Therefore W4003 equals -3.16 angstrom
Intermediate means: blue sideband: 19.9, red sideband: 26.2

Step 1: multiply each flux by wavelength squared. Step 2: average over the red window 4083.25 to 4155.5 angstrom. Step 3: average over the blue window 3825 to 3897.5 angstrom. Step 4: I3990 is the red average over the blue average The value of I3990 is 1.59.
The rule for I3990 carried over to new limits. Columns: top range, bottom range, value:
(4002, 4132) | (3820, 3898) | 1.52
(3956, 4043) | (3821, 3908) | 1.29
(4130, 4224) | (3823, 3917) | 1.57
